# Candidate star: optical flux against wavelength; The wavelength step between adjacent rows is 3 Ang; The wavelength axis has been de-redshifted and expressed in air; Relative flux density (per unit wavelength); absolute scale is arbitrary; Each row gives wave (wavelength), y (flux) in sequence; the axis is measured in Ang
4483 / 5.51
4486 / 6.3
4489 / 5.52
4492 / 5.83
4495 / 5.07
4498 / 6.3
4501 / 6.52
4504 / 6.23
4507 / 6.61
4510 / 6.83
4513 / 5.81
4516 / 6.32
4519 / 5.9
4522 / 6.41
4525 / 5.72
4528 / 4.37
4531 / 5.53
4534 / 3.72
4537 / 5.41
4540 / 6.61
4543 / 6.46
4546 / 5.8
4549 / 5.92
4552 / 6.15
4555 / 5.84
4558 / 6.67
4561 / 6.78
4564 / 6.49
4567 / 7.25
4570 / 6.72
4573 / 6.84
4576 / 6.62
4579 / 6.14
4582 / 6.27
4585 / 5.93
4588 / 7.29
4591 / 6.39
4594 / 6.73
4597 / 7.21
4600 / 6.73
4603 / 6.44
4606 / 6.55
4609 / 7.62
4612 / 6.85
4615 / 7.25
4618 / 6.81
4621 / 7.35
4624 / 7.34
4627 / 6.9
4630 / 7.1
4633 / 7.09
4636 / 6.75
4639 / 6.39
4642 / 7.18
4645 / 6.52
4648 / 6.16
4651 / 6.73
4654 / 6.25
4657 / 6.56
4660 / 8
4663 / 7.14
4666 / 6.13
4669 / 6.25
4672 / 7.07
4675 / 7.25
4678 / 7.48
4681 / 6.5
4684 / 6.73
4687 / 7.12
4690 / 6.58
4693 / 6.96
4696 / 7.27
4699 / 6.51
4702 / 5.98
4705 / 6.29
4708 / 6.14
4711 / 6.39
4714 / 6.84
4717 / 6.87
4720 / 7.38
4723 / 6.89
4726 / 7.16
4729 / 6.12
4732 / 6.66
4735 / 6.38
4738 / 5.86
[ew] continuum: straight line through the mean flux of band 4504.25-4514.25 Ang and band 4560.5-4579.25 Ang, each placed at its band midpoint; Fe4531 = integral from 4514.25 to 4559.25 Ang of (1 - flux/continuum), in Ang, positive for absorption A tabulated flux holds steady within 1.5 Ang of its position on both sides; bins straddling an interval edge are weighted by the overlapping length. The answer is 5.28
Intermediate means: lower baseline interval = 6.41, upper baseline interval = 6.72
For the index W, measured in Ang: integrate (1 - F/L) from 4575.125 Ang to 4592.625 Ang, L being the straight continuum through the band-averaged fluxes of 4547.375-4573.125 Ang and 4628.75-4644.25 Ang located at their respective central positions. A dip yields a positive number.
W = 0.48 Ang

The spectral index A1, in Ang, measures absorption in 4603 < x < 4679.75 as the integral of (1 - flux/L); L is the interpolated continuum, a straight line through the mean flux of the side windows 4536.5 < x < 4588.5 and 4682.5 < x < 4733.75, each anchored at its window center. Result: -3.9 Ang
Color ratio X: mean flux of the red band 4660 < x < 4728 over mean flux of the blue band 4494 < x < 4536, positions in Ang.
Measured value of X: 1.2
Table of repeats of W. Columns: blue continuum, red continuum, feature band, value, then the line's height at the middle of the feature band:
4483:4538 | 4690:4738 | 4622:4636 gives -1.8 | 6.28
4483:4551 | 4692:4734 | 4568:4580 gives -1.0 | 6.1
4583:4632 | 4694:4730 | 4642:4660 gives 0.4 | 6.8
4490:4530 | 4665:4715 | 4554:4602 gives -2.9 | 6.25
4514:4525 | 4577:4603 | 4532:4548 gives 1.7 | 6.26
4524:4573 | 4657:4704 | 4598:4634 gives -3.2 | 6.43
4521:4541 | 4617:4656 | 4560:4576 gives -2.6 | 5.86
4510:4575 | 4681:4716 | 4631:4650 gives -0.8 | 6.41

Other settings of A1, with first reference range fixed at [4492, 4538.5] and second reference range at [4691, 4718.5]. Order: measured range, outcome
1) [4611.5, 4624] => -1.8 Ang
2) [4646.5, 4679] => -2.0 Ang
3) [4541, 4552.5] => -0.4 Ang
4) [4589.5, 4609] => -1.9 Ang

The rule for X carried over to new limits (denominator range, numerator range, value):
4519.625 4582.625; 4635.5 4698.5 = 1.12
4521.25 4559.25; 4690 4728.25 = 1.17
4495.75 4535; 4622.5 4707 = 1.15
